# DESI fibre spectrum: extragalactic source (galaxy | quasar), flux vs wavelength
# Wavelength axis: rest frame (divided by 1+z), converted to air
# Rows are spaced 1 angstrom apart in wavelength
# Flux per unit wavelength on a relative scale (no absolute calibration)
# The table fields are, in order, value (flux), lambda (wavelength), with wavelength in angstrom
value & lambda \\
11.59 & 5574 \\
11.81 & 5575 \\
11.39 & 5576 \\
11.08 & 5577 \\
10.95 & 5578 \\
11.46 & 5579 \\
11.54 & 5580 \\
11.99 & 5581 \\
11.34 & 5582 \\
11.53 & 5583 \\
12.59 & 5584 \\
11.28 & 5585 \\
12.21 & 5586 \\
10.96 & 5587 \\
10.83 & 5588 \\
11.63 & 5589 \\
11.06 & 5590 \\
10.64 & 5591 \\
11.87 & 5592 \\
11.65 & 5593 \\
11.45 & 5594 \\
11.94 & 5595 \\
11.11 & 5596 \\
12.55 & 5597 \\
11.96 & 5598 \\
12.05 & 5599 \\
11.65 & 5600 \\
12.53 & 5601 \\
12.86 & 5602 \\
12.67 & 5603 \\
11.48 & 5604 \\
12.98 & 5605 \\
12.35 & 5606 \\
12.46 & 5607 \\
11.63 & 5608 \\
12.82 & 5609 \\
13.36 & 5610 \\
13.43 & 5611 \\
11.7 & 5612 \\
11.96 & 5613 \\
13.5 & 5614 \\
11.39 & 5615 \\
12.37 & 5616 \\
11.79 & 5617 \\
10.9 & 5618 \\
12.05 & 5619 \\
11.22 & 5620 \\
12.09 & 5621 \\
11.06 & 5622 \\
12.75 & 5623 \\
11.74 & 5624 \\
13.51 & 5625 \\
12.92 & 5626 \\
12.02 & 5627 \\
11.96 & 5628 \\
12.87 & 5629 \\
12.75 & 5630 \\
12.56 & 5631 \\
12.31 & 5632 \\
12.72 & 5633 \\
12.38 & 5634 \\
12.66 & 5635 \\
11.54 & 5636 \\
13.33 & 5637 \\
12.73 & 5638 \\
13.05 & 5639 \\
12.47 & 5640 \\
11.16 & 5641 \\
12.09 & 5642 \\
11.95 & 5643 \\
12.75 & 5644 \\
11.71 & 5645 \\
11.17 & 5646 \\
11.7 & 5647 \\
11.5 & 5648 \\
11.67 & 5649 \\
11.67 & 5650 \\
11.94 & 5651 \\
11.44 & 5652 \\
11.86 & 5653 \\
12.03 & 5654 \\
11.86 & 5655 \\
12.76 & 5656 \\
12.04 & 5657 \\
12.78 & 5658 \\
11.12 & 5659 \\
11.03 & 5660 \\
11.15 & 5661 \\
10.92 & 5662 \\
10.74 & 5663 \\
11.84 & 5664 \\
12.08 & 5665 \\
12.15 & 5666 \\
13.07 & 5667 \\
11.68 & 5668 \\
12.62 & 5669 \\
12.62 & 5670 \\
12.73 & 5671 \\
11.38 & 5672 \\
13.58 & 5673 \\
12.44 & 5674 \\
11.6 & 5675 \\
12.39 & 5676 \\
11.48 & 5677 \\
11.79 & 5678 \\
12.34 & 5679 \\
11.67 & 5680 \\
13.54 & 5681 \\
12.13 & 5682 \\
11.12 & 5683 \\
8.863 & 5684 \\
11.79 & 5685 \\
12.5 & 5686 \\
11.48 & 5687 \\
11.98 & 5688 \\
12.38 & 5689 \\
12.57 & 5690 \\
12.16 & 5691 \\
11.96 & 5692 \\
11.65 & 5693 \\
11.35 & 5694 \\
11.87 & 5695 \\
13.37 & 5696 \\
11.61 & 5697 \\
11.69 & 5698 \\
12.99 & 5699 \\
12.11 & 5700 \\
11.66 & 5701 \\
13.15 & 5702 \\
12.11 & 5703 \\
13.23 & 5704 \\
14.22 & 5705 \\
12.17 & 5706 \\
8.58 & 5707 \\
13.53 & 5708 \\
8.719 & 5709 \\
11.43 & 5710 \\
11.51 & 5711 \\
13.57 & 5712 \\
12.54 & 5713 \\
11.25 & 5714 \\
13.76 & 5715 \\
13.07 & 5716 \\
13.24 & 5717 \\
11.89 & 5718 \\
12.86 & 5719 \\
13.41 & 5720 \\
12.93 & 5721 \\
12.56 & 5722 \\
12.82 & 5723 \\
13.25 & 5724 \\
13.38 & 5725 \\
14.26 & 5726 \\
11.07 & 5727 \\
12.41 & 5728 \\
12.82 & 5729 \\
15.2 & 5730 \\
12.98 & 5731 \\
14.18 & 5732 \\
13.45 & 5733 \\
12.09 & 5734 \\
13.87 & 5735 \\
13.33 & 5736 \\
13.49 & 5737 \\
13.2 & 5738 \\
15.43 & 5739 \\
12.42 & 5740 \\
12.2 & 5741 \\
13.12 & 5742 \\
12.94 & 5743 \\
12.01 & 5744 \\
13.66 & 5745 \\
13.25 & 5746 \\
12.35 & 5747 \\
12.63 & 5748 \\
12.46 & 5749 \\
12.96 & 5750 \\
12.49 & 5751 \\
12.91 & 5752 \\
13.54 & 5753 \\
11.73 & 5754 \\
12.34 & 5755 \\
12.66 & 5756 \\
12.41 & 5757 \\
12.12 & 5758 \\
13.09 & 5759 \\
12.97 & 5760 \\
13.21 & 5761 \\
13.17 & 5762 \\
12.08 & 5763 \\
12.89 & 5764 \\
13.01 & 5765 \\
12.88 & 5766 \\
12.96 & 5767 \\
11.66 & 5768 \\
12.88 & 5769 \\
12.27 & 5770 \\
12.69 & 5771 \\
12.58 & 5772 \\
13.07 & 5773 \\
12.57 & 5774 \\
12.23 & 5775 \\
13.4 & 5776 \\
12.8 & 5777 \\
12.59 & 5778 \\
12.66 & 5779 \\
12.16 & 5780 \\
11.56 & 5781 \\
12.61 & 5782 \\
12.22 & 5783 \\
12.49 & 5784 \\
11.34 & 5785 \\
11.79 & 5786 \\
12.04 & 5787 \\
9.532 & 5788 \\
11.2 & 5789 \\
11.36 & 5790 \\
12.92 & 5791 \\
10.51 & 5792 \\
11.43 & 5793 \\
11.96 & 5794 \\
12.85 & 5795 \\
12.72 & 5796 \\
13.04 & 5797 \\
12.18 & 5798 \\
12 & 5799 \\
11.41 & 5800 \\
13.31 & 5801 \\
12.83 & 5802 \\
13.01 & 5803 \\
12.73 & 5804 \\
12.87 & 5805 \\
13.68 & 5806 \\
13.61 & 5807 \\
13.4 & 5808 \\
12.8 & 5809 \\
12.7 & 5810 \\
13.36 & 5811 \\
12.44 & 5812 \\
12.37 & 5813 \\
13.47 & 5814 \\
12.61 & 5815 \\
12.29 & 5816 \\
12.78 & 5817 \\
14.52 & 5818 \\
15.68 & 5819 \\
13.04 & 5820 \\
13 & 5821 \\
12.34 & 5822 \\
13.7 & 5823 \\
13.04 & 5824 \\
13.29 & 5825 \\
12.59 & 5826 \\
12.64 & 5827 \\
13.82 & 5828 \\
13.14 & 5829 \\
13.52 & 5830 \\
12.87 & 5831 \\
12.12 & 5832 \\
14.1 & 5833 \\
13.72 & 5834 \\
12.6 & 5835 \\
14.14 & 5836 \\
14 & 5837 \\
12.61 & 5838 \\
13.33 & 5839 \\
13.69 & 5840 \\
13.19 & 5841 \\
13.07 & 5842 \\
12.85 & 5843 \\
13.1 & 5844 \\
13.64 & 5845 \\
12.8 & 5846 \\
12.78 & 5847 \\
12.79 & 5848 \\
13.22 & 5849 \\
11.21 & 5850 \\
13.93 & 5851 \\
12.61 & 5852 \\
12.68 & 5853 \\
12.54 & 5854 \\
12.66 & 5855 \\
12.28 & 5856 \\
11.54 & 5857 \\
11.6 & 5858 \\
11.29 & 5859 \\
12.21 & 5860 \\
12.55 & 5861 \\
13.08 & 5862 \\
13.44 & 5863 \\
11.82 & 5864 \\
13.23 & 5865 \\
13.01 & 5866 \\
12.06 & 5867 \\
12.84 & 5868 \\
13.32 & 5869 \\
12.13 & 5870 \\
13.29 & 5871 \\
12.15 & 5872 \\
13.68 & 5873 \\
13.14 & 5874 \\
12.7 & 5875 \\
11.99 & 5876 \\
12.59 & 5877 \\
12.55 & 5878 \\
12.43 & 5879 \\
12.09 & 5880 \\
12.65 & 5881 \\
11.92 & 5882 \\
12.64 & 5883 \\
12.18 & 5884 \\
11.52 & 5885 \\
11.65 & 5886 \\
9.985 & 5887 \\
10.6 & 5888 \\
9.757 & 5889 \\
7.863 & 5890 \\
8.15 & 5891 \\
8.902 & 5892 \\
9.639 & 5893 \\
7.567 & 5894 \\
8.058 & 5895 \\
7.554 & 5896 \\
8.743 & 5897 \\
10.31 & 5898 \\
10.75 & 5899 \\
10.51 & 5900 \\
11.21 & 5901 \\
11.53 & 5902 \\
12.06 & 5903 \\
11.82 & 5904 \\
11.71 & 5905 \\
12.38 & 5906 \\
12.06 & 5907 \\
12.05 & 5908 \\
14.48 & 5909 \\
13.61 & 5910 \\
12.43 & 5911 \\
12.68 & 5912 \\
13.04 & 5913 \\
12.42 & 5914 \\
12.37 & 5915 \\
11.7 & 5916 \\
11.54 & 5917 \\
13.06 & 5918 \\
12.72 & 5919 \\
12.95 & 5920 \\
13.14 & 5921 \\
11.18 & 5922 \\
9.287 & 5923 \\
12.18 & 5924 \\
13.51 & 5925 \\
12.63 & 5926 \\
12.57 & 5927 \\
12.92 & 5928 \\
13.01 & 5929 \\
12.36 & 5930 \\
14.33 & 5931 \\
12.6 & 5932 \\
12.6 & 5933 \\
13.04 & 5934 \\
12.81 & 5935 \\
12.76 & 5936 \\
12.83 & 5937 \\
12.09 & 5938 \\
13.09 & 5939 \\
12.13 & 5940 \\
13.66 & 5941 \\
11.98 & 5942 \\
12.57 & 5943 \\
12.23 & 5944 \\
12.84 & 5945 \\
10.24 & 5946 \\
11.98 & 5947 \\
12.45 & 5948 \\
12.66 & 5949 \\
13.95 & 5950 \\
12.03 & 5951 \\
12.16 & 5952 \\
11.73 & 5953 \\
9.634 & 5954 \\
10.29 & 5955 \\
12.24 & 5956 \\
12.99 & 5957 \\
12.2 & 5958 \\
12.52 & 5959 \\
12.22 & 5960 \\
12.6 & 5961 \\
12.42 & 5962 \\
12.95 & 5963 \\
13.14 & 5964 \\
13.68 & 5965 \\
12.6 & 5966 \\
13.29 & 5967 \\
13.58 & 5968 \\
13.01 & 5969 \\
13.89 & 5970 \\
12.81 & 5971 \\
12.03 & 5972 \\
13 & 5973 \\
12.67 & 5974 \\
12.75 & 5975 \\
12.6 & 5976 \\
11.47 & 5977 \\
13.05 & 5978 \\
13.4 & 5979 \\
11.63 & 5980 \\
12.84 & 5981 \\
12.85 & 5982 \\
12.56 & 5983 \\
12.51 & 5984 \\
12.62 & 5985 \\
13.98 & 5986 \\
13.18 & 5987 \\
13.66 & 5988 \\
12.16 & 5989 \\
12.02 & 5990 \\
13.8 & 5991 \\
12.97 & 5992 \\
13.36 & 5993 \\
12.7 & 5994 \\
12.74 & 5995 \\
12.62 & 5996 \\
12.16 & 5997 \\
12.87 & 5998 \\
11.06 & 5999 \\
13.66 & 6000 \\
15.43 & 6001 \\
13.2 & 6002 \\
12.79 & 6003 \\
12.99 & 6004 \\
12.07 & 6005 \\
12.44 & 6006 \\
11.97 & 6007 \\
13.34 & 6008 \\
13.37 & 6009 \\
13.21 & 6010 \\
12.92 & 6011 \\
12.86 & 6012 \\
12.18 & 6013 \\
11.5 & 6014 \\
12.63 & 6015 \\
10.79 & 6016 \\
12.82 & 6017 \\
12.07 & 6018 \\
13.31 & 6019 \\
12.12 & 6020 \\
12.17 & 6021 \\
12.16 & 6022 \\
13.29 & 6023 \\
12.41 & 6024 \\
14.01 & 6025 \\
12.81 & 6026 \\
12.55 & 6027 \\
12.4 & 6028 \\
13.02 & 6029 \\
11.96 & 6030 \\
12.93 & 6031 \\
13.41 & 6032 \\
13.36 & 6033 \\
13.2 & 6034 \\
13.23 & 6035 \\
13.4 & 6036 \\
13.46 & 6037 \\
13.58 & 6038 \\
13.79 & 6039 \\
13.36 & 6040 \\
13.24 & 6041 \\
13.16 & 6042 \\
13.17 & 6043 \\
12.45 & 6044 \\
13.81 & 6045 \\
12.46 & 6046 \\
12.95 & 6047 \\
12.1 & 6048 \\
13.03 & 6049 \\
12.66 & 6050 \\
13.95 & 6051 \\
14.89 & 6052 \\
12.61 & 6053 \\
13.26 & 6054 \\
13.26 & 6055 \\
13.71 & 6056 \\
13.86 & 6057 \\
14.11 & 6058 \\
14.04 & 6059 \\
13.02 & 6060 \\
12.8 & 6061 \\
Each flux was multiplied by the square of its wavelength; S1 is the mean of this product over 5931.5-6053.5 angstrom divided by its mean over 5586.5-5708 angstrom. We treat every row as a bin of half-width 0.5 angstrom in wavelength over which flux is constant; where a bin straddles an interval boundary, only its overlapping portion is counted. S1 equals 1.19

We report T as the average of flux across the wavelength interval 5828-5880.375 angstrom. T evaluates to 12.8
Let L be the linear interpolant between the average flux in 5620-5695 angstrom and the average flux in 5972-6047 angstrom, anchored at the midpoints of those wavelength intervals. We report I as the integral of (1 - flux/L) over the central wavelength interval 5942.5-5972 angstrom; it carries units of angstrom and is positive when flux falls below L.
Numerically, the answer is 0.6 angstrom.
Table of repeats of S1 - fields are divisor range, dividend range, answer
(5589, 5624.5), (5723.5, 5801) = 1.11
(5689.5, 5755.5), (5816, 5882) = 1.06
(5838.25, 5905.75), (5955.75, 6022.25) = 1.12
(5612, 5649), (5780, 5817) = 1.08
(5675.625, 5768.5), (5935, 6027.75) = 1.10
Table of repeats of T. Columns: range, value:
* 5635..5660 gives 12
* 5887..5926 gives 11.2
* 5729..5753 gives 13.2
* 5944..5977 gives 12.5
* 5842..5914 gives 11.9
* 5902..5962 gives 12.4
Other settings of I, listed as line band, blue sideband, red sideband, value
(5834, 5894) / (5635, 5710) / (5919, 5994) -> 0.7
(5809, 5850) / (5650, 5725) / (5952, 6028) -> -2.6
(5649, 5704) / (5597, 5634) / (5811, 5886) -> 2.0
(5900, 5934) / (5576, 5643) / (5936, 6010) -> 0.4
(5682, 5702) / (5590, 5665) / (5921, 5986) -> 0.4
